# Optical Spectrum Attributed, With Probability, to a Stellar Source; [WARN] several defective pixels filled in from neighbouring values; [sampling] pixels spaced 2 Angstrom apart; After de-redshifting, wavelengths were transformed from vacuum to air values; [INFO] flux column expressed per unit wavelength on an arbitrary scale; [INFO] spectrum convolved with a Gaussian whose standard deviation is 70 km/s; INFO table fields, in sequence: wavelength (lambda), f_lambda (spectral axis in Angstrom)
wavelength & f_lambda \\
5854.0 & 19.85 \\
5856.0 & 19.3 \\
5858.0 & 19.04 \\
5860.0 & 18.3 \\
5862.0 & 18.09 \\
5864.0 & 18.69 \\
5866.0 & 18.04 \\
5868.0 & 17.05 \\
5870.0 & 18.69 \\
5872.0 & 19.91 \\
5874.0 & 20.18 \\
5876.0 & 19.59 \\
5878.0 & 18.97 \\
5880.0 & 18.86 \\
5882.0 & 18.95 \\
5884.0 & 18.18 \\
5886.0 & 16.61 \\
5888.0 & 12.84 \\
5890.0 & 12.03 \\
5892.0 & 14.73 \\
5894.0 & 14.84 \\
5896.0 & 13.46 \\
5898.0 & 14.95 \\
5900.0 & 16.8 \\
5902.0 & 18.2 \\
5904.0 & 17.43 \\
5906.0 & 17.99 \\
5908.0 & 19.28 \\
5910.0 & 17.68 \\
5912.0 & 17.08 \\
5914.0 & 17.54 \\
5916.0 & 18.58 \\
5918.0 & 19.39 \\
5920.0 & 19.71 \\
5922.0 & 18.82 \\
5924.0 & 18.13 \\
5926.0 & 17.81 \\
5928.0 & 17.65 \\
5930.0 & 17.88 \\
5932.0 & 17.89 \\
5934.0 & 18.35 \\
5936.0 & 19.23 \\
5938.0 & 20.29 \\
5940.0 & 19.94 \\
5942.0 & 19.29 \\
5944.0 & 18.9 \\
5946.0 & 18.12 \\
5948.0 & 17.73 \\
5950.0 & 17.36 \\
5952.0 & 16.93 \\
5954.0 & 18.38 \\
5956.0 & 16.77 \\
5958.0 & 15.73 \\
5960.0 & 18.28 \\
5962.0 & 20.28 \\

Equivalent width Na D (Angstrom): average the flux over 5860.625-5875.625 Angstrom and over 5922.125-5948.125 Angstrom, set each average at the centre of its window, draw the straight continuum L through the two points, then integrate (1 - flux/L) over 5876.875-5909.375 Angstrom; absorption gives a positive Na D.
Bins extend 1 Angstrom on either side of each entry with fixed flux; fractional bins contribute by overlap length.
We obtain 3.7 Angstrom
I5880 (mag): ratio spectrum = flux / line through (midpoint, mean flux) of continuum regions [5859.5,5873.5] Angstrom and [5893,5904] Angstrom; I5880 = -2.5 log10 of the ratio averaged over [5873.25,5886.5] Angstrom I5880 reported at -0.09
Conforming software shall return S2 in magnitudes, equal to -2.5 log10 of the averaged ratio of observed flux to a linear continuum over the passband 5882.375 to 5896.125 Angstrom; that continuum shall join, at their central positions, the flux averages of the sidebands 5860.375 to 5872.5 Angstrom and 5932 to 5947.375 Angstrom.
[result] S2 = 0.235 mag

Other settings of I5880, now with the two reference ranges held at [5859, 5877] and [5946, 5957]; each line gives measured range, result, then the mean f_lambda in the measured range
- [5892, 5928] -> 0.040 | 17.4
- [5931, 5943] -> -0.086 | 19.2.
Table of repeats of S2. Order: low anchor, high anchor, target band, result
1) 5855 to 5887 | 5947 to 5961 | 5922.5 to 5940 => -0.050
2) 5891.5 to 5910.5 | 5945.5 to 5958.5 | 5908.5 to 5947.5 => -0.097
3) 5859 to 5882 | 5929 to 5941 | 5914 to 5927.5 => 0.016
